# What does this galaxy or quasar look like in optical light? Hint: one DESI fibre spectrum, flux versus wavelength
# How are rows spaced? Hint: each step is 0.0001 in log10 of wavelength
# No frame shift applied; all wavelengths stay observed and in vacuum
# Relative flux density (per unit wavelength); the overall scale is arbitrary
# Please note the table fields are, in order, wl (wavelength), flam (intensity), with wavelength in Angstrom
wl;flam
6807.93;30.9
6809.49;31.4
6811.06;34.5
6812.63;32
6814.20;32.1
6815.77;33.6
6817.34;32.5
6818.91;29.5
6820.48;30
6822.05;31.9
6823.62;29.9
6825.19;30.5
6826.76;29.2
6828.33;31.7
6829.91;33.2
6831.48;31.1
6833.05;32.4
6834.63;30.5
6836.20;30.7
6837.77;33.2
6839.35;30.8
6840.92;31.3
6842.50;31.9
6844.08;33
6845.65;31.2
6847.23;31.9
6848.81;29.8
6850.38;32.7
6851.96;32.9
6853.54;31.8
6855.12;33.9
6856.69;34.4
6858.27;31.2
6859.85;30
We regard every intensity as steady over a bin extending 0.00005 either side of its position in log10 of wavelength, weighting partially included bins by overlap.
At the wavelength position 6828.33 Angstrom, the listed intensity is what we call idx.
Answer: 31.7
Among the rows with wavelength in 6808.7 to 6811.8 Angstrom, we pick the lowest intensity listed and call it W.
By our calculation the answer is 31.4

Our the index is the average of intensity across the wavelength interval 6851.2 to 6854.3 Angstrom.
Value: 32.3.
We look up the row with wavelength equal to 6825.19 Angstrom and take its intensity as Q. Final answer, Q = 30.5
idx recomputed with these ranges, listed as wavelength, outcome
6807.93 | 30.9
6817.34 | 32.5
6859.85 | 30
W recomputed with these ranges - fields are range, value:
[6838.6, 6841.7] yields 30.8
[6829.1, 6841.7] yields 30.5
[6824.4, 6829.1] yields 29.2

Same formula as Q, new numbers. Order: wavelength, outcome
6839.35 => 30.8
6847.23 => 31.9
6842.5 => 31.9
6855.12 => 33.9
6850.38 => 32.7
